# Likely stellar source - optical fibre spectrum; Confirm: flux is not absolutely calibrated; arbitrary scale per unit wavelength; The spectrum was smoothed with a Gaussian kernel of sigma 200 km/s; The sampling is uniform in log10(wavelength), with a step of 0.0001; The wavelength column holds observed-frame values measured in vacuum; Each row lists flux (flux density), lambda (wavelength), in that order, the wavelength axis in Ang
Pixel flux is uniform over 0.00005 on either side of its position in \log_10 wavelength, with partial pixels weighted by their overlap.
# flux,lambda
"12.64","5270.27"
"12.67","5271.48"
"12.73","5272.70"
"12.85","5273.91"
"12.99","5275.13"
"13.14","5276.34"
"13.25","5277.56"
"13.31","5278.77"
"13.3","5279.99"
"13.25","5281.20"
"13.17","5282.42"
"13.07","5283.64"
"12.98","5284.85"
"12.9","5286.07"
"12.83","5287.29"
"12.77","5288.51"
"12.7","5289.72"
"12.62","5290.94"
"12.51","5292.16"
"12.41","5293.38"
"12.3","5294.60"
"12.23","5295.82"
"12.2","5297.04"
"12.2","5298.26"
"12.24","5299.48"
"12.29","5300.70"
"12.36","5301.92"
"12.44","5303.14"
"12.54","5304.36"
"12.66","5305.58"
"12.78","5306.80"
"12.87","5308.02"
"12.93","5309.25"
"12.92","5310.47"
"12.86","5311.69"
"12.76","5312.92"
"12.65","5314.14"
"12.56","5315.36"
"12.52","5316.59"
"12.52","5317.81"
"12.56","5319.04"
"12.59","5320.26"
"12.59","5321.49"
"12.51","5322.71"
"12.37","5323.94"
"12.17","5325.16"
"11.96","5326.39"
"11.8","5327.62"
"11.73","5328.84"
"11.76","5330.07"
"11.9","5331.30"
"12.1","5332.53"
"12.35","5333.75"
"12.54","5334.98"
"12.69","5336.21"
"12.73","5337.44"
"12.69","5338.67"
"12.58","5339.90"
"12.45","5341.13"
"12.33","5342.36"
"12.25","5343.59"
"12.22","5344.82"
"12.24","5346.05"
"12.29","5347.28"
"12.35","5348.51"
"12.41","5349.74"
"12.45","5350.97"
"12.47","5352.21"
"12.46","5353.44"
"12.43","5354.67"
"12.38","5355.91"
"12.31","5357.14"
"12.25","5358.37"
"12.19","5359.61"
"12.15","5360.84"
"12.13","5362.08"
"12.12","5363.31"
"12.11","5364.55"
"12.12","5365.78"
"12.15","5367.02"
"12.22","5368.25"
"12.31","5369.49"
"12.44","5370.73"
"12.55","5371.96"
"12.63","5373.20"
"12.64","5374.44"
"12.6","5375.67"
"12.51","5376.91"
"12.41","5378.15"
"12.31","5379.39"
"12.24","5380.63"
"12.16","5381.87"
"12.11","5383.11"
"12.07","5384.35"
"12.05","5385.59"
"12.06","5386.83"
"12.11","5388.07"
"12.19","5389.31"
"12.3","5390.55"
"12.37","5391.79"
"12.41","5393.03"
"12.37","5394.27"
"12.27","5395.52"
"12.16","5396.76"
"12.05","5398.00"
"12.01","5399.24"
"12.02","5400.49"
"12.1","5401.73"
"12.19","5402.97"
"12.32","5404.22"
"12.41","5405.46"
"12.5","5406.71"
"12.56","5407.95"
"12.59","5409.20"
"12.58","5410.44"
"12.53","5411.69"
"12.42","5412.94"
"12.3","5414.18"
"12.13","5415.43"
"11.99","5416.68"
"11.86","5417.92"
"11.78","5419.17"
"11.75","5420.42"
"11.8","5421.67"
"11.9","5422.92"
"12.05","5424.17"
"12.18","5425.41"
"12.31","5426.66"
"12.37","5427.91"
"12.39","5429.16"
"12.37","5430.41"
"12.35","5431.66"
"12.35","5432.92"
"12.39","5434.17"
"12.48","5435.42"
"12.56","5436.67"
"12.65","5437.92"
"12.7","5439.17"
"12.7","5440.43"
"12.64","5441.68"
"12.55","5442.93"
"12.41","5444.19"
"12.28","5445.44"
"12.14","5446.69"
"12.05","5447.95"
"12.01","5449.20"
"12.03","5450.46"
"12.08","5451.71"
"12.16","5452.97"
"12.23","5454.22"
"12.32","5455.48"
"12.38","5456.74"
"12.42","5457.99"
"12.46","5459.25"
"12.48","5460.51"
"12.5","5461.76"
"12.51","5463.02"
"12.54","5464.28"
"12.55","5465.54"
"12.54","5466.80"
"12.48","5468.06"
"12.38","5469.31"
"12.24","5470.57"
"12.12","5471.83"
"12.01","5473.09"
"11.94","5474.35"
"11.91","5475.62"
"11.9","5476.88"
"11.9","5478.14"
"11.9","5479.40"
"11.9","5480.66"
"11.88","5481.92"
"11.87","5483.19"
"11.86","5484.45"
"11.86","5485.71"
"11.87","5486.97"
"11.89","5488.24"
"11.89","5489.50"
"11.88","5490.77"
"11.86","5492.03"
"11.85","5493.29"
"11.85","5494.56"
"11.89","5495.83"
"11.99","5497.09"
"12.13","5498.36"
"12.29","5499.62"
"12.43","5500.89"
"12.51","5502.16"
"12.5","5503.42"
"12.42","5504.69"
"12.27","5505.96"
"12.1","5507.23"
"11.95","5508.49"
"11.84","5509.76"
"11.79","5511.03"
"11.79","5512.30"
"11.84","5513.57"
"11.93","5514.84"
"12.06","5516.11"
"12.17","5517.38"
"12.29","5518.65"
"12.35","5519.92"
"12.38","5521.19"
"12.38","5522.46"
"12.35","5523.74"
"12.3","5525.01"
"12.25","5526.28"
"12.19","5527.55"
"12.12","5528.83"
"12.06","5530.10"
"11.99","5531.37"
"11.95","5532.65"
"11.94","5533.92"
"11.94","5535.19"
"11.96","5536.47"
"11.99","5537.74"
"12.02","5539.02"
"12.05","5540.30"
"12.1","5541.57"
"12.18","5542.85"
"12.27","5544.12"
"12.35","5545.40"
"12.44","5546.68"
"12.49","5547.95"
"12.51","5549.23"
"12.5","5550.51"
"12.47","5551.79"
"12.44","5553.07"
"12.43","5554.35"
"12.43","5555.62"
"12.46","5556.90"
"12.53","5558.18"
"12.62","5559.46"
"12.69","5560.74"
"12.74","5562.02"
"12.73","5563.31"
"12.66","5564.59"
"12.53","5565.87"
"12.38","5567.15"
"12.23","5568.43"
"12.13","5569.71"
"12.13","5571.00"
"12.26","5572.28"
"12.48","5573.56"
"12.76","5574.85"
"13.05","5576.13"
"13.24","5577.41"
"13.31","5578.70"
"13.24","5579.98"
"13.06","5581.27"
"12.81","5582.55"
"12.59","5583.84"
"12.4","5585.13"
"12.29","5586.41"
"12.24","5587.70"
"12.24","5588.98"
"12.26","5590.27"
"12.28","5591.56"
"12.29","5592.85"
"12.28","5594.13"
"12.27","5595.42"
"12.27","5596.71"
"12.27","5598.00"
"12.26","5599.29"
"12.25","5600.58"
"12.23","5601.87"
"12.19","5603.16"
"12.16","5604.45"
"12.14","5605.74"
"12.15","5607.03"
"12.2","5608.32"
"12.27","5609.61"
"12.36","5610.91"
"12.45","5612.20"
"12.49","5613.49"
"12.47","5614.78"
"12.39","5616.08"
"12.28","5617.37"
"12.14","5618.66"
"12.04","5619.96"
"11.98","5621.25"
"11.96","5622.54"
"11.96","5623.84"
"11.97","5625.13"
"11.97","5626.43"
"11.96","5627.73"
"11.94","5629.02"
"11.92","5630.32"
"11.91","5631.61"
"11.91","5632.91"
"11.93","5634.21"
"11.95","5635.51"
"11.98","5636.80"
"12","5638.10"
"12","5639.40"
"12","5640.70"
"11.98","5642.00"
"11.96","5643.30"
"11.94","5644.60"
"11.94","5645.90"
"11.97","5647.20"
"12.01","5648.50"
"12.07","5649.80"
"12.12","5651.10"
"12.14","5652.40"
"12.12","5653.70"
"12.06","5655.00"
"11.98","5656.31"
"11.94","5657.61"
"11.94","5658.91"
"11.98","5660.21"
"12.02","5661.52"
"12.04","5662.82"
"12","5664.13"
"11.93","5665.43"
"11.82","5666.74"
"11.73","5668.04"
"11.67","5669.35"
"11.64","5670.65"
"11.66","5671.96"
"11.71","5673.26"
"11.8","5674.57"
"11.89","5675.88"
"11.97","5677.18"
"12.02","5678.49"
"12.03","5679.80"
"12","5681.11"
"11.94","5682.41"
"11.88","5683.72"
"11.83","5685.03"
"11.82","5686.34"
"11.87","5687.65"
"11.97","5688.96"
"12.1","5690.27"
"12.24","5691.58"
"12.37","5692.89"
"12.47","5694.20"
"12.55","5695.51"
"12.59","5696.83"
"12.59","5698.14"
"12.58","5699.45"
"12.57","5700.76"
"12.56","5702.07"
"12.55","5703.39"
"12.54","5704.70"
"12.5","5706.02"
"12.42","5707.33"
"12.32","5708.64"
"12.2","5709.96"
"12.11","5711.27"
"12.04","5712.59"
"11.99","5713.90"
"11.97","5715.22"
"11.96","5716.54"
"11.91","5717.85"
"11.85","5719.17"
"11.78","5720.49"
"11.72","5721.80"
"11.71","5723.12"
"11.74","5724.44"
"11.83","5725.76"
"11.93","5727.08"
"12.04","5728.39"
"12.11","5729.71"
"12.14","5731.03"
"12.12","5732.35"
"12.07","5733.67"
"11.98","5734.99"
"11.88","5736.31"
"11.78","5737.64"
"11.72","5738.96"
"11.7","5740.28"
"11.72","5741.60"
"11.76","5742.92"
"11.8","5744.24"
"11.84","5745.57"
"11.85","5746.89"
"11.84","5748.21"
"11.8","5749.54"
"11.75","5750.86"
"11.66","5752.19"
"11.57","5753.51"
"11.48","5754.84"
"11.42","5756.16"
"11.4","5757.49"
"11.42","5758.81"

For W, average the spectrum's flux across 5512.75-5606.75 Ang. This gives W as 12.4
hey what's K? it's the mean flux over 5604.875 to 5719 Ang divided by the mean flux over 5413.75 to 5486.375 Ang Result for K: 0.99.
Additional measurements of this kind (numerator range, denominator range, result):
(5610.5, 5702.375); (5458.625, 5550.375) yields 0.99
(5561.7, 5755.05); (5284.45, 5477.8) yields 0.98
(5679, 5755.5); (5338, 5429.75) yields 0.98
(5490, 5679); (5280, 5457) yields 0.99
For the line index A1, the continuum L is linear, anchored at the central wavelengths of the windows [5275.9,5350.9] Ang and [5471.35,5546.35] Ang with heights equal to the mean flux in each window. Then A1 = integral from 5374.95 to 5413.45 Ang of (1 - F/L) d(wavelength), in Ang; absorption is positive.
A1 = 0.2 Ang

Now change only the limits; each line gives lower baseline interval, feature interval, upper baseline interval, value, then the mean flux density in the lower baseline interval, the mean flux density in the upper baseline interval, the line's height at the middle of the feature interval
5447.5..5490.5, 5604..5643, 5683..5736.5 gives 0.1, 12.1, 12.1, 12.1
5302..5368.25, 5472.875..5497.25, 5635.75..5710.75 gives 0.7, 12.4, 12.1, 12.3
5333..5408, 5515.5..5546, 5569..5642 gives 0.4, 12.3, 12.3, 12.3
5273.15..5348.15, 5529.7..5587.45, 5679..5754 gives -0.9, 12.6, 12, 12.2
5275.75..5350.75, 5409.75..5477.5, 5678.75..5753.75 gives 0.5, 12.5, 12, 12.4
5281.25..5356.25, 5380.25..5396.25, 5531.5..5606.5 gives 0.3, 12.5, 12.4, 12.5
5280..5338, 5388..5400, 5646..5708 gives 0.2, 12.5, 12.1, 12.4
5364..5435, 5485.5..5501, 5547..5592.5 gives 0.6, 12.3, 12.6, 12.4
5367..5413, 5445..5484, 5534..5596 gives 0.6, 12.3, 12.4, 12.4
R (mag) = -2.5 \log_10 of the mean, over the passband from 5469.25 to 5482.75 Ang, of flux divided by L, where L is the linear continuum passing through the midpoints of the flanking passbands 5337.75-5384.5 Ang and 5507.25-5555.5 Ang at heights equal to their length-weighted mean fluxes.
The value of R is 0.02 mag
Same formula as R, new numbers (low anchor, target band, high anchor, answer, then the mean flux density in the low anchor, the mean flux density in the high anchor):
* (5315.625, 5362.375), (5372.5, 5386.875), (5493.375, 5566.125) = 0.00 mag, 12.3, 12.2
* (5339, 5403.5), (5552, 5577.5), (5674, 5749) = -0.03 mag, 12.3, 12.1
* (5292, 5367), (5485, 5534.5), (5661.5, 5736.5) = 0.01 mag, 12.4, 12.1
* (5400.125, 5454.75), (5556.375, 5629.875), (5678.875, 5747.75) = -0.02 mag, 12.3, 12.1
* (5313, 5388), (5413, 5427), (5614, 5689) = 0.02 mag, 12.3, 12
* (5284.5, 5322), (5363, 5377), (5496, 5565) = 0.01 mag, 12.6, 12.2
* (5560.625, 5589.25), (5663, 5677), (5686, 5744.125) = 0.04 mag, 12.6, 12.1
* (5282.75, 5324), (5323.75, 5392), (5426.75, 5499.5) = 0.02 mag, 12.6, 12.2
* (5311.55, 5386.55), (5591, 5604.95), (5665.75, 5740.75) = -0.01 mag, 12.3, 12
